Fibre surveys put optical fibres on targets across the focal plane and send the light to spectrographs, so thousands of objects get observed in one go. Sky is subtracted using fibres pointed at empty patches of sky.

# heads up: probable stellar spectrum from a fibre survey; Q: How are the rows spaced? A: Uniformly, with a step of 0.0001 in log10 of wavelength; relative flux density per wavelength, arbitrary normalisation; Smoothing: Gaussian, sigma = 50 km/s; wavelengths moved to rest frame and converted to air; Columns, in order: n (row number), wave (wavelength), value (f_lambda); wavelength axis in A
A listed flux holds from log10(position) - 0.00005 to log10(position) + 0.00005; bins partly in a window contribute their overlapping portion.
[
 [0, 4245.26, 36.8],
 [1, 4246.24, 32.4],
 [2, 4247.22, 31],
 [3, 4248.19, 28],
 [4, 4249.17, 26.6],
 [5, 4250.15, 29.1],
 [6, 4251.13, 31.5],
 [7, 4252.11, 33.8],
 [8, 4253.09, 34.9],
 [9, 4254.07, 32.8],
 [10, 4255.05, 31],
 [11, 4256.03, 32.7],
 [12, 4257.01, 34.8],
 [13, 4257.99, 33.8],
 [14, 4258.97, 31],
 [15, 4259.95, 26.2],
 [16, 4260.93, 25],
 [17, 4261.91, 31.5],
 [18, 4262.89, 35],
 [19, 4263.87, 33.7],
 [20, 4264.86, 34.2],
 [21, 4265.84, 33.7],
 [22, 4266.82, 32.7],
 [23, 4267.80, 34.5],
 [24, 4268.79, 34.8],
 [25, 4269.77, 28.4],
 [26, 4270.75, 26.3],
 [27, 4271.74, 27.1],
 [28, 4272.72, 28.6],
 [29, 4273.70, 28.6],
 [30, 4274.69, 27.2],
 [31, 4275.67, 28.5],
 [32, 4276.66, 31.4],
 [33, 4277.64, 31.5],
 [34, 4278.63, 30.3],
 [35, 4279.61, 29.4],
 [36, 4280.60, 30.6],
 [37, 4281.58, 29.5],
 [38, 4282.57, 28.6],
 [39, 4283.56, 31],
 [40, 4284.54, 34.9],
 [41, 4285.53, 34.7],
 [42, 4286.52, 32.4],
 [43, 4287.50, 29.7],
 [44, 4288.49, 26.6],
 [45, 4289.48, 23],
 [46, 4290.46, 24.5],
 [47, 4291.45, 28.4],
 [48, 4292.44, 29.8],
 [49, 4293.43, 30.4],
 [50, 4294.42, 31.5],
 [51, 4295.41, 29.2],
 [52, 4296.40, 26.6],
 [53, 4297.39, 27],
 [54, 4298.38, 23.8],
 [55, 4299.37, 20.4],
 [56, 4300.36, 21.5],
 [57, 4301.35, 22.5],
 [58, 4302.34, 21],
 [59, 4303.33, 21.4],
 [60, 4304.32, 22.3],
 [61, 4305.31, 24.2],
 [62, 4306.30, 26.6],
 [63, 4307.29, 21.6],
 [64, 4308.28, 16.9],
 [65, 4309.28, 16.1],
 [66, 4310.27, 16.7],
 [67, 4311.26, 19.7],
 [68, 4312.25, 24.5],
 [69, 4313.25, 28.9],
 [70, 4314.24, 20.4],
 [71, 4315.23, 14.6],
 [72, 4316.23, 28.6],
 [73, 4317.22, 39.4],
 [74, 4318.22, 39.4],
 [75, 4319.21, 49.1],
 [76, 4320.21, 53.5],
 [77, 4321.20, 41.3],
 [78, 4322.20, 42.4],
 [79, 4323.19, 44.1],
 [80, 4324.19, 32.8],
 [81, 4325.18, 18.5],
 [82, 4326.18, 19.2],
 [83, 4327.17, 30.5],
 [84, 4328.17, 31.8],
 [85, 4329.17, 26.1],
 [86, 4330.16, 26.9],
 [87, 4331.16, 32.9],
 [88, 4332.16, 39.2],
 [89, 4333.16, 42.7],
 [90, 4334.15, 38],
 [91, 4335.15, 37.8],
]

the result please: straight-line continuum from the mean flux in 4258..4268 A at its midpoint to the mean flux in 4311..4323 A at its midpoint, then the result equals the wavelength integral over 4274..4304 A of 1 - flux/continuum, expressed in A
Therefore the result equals 4.5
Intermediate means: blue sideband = 31.8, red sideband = 34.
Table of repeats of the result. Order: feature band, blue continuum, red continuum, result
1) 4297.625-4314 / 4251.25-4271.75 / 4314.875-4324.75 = 6.7 A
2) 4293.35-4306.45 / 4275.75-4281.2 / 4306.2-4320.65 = 1.9 A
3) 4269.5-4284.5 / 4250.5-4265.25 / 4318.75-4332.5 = 1.6 A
